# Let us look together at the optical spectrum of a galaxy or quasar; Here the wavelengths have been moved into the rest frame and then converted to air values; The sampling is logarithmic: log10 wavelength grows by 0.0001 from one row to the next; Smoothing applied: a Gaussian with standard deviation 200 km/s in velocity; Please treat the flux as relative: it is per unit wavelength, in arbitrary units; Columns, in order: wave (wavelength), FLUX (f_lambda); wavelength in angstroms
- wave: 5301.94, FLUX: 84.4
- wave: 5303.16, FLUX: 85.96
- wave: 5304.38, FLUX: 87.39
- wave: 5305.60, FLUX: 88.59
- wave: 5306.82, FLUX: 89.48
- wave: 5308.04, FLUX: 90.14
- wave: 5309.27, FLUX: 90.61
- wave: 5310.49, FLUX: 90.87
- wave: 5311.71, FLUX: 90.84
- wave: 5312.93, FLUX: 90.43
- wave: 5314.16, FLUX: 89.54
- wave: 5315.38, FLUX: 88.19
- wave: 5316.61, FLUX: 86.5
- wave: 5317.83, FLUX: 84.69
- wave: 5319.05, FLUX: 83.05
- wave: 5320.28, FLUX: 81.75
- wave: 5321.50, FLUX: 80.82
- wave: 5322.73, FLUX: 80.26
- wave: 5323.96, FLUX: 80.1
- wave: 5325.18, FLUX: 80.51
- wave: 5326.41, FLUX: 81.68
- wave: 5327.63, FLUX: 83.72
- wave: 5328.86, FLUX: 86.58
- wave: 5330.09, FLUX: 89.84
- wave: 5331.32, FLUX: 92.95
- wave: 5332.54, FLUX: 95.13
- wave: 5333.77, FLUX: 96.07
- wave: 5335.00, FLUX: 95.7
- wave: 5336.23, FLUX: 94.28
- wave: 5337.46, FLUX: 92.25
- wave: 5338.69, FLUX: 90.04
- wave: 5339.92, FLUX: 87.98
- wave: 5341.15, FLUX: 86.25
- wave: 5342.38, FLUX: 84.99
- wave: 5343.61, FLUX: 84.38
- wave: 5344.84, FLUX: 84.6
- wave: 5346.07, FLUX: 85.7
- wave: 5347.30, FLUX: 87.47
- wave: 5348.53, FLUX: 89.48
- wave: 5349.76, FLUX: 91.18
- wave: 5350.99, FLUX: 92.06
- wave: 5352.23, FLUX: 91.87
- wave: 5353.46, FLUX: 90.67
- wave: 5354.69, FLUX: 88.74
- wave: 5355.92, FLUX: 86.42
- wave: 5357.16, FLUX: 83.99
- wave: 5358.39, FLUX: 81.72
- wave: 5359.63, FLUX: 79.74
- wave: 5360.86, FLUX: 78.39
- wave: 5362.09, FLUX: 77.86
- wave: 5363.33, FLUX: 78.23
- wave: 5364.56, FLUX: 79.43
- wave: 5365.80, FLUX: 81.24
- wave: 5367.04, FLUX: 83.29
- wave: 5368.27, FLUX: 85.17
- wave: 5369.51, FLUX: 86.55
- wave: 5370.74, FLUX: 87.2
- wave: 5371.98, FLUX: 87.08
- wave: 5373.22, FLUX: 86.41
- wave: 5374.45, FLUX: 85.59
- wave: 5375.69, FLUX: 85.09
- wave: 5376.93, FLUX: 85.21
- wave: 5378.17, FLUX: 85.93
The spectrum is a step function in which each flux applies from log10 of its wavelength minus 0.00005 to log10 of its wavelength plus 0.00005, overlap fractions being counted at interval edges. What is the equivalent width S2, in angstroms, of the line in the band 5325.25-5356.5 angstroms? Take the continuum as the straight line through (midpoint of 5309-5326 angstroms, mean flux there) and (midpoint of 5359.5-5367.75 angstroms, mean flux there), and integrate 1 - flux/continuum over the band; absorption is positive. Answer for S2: -2.4 angstroms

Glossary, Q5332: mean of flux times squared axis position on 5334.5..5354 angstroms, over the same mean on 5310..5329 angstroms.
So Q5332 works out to 1.06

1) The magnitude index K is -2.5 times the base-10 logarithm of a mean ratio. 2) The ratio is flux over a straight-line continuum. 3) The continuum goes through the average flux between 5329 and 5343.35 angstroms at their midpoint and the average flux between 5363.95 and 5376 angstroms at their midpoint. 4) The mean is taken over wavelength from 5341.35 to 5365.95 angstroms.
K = 0.035 mag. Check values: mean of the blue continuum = 91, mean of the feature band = 85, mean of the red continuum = 84.7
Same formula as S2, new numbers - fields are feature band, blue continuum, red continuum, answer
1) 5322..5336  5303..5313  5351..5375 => 0.0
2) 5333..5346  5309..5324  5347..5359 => -0.3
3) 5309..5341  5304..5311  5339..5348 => 0.0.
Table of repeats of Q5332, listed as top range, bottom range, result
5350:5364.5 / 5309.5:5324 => 1.00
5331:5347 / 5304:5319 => 1.02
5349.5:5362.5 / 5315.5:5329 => 1.05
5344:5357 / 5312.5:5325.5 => 1.07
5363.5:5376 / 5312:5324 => 1.02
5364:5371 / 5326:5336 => 0.94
